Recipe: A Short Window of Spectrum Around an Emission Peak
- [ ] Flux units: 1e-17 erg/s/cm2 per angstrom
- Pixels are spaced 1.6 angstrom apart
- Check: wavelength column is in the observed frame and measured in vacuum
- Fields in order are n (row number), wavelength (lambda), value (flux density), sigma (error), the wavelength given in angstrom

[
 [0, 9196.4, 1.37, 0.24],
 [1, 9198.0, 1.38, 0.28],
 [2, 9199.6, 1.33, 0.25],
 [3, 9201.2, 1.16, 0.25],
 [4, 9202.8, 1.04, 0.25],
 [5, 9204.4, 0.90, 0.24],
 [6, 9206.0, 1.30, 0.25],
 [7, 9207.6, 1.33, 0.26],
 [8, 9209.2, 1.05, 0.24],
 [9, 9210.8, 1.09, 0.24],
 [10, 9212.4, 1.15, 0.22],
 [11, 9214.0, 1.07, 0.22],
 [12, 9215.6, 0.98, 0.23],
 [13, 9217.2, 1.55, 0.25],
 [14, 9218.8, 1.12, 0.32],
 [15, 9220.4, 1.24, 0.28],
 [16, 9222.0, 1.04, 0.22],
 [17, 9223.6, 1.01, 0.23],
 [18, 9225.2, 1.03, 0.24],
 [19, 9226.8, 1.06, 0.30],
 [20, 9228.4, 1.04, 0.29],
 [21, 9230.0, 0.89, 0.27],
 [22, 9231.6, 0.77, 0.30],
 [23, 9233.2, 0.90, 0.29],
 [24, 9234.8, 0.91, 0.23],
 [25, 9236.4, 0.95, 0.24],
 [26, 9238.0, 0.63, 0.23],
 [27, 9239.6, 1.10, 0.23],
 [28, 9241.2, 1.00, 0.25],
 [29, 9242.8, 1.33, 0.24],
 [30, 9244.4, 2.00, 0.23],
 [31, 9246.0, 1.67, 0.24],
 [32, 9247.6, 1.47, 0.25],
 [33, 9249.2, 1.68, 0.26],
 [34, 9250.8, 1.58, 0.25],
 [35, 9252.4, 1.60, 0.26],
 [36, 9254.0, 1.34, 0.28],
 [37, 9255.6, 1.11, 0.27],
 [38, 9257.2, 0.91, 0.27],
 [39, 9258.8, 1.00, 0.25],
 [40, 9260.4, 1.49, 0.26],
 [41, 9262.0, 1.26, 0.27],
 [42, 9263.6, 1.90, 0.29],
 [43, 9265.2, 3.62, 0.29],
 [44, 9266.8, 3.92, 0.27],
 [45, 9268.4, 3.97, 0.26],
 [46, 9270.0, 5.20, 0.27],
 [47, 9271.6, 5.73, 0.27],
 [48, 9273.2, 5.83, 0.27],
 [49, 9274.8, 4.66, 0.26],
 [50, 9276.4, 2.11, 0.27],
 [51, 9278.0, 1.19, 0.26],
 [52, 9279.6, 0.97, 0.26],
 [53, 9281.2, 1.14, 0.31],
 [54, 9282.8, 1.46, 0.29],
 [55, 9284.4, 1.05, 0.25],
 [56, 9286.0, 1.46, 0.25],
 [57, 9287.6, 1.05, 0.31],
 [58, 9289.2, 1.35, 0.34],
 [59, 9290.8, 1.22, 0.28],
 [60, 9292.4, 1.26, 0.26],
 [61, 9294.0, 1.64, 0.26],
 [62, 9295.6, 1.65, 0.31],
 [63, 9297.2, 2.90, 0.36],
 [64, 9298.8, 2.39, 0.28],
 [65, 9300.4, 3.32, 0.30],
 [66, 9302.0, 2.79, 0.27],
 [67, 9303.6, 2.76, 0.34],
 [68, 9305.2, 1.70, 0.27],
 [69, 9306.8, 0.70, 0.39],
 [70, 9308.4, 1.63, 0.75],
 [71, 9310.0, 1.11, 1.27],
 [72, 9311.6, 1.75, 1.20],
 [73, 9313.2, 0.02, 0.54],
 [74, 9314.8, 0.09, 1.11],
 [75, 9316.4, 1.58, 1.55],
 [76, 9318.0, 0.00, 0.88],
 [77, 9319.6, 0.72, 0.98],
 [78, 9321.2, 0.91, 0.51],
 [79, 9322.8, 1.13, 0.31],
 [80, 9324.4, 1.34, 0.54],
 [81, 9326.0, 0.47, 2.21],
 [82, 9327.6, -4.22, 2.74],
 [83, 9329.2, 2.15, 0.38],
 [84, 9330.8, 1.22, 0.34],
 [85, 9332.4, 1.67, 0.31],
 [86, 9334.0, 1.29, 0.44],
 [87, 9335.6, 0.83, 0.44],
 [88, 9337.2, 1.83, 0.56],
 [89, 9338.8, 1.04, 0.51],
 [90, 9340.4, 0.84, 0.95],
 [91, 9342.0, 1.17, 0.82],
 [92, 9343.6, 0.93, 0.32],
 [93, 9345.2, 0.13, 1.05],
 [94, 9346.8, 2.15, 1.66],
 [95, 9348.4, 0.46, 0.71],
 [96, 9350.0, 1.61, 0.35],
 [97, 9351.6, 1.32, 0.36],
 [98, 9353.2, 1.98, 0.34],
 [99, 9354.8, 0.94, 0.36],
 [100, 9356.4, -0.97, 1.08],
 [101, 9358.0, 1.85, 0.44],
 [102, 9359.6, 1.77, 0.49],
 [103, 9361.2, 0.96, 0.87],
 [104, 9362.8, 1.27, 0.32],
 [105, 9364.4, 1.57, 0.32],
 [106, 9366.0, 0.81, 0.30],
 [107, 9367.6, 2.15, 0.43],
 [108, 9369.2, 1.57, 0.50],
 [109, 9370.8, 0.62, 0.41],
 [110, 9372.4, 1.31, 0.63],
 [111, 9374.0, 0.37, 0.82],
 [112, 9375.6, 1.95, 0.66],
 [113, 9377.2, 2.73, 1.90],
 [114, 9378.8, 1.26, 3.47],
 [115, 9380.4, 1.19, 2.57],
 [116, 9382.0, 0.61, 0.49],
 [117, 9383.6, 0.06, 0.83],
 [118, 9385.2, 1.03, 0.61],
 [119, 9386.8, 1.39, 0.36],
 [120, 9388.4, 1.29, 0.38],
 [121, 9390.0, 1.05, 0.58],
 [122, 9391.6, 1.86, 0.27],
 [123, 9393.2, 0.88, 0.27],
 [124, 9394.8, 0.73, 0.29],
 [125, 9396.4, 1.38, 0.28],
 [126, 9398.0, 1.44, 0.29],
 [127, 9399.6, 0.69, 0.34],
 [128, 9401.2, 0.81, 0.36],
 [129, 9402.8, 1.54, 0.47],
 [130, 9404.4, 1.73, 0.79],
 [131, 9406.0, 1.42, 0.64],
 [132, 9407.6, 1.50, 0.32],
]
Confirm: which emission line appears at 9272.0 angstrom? H-alpha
